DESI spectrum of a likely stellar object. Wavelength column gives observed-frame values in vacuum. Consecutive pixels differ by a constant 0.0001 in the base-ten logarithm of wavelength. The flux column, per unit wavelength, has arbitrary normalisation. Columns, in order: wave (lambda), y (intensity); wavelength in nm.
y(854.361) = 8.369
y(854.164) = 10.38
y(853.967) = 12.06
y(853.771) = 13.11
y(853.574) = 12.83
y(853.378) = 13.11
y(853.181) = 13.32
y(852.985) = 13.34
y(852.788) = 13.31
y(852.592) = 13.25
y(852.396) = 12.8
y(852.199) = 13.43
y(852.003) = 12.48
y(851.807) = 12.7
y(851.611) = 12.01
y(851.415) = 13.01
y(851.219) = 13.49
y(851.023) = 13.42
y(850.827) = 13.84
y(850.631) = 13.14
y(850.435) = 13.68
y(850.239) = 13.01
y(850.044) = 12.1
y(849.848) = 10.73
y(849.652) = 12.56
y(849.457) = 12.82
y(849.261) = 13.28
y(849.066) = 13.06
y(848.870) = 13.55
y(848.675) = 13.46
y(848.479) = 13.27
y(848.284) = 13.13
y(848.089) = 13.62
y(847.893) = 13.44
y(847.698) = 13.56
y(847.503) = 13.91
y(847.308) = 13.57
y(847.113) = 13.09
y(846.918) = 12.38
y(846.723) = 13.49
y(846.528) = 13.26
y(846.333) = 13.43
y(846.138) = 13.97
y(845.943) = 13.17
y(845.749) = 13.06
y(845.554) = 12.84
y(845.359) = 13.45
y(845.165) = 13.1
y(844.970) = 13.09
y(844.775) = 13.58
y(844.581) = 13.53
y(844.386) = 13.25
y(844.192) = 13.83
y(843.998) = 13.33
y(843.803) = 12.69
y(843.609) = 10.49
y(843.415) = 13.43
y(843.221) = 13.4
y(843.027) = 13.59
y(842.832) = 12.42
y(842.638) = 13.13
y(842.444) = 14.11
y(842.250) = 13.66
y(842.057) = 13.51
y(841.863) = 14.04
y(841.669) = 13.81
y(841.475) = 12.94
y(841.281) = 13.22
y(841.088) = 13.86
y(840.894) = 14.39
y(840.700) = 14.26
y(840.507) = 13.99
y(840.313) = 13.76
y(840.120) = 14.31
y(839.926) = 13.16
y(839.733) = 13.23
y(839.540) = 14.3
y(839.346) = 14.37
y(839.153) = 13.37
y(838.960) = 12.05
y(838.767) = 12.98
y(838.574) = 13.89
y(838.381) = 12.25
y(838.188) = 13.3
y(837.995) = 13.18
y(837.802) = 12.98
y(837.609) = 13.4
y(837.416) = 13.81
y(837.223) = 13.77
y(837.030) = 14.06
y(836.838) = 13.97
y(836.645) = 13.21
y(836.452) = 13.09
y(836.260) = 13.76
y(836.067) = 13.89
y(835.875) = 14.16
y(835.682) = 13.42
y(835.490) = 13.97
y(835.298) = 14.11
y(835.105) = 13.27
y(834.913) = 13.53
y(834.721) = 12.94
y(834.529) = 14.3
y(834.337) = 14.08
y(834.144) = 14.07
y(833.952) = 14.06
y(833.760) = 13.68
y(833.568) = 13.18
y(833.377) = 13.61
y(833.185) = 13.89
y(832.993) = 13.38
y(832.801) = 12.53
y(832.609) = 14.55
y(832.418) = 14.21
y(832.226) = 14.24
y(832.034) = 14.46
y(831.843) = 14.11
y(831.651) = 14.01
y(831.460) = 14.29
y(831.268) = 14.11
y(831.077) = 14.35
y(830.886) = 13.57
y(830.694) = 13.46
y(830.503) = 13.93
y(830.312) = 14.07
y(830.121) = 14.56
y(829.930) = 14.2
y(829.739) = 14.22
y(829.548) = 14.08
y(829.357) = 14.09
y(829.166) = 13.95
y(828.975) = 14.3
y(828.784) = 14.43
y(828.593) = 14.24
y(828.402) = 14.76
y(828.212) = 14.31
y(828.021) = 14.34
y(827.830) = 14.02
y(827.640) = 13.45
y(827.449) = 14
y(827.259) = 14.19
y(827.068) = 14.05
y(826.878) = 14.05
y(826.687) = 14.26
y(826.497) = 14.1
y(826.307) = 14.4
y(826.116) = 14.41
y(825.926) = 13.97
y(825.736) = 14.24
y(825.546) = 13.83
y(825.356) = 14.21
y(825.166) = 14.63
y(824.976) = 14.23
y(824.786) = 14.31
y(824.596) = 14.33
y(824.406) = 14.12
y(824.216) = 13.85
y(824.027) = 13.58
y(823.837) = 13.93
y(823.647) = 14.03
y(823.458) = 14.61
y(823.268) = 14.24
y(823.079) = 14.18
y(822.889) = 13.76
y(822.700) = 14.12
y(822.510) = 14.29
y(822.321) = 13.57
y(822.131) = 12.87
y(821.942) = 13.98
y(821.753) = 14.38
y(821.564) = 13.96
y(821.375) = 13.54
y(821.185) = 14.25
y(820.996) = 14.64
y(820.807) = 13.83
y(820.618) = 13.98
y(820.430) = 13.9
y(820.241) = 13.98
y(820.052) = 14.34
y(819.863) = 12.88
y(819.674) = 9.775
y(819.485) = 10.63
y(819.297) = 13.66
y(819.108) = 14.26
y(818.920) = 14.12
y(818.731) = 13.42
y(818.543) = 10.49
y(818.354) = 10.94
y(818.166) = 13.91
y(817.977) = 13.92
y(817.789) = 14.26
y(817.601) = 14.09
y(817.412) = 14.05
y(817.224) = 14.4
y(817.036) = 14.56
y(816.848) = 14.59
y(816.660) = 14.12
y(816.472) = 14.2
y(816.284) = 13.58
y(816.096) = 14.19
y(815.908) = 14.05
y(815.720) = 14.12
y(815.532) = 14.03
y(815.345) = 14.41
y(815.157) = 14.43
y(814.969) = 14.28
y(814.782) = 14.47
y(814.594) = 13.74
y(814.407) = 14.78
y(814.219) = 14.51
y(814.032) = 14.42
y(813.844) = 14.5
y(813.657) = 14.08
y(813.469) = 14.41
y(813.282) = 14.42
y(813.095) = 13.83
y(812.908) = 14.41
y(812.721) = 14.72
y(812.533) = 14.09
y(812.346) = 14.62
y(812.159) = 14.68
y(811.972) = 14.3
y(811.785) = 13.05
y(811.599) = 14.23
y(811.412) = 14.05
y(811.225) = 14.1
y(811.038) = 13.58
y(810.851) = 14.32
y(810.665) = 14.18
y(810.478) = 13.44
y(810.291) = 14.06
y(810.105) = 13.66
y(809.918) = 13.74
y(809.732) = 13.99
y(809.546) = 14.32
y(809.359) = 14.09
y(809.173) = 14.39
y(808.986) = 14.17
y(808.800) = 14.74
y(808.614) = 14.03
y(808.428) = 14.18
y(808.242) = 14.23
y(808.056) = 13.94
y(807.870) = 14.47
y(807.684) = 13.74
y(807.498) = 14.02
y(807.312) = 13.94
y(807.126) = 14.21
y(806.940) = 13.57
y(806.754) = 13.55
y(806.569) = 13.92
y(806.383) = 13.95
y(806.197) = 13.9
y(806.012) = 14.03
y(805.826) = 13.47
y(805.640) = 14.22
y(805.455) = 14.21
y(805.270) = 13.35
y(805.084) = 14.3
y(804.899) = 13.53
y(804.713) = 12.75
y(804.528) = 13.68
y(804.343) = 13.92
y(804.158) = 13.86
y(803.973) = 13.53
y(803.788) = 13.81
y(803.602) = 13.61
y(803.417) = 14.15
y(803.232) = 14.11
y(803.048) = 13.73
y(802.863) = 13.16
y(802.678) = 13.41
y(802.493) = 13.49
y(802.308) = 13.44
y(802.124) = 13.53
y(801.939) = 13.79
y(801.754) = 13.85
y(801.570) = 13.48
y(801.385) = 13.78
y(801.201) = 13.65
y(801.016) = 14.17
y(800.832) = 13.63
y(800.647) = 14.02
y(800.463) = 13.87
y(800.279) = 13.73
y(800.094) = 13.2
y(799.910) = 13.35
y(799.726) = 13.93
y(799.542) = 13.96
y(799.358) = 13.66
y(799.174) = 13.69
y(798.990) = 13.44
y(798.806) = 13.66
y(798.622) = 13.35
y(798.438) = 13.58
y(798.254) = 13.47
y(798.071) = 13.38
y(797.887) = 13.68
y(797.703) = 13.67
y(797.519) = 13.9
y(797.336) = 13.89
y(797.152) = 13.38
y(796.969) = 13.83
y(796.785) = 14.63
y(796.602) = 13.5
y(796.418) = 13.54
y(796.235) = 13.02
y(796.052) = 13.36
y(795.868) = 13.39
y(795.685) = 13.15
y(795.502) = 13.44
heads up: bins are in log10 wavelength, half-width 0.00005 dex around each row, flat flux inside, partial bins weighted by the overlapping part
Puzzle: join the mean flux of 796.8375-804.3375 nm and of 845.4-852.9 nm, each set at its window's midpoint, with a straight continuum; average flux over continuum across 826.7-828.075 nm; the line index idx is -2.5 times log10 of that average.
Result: -0.05 mag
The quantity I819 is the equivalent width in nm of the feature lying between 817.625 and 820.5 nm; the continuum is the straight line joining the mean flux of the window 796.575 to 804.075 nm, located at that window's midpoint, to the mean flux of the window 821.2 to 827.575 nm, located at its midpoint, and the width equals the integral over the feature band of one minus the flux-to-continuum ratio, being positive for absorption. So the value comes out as 0.20 nm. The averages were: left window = 13.7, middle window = 13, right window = 14.1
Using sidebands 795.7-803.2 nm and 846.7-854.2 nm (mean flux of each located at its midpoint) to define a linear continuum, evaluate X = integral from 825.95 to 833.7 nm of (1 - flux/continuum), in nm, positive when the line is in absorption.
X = -0.46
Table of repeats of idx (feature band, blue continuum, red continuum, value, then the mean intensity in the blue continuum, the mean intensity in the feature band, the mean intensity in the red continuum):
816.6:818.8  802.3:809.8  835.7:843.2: 0.02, 13.9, 13.6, 13.6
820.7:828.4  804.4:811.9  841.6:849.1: -0.03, 13.9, 14.1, 13.3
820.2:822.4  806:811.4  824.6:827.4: 0.02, 14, 13.9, 14.2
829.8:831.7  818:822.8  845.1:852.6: -0.06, 13.4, 14.1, 13.1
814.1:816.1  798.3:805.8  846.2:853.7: -0.06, 13.7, 14.3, 13.1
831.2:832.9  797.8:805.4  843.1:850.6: -0.06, 13.7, 14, 13.1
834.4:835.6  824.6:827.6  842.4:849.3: 0.00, 14.2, 13.7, 13.2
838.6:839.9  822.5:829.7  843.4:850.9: 0.01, 14.2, 13.4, 13.1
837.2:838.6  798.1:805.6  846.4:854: 0.00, 13.7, 13.3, 13.1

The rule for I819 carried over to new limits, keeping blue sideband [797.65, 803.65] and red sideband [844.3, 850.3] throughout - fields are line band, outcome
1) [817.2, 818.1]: -0.043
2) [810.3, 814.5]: -0.212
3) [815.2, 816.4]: -0.052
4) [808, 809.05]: -0.051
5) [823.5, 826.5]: -0.168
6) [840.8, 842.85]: -0.059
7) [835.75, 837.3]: -0.054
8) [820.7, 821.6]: -0.041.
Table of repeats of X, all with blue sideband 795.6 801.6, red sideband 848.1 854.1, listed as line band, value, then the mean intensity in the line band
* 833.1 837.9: -0.189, 13.7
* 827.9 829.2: -0.107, 14.3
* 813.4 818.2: -0.293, 14.2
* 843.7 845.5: -0.033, 13.3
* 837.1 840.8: -0.105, 13.5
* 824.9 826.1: -0.082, 14.2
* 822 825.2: -0.170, 14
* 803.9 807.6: -0.069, 13.8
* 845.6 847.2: -0.023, 13.2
